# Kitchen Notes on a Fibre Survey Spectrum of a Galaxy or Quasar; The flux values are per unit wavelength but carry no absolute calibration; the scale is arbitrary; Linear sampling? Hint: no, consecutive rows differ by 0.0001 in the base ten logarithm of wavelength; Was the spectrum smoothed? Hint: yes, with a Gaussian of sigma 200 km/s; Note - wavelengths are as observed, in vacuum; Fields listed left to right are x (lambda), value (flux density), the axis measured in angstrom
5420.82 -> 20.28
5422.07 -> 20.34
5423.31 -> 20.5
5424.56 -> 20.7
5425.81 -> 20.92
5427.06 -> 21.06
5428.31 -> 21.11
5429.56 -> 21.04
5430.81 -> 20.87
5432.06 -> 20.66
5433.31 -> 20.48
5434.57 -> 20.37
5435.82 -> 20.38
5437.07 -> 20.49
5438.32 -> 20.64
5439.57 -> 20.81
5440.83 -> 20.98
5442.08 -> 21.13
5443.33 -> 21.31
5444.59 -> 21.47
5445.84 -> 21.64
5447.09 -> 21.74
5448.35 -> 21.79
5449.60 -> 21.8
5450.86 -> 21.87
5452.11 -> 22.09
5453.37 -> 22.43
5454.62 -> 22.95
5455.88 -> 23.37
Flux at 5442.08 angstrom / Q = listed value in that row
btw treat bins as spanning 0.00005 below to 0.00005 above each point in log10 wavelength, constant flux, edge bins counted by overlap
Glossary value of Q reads 21.13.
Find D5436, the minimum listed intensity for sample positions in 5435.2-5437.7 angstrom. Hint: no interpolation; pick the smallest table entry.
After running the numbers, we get 20.38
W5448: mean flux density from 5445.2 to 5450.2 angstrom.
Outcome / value 21.8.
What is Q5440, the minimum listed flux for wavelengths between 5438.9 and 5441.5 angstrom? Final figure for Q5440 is 20.81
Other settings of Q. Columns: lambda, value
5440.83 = 20.98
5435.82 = 20.38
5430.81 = 20.87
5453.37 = 22.43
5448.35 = 21.79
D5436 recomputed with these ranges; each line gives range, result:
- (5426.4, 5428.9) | 21.06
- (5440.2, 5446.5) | 20.98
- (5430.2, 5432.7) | 20.66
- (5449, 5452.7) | 21.8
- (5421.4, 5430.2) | 20.34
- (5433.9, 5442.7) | 20.37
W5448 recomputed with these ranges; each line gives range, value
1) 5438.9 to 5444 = 21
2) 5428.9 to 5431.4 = 21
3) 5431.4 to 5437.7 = 20.5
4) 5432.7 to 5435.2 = 20.4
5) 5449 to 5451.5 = 21.8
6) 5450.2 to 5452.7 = 22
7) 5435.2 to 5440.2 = 20.6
